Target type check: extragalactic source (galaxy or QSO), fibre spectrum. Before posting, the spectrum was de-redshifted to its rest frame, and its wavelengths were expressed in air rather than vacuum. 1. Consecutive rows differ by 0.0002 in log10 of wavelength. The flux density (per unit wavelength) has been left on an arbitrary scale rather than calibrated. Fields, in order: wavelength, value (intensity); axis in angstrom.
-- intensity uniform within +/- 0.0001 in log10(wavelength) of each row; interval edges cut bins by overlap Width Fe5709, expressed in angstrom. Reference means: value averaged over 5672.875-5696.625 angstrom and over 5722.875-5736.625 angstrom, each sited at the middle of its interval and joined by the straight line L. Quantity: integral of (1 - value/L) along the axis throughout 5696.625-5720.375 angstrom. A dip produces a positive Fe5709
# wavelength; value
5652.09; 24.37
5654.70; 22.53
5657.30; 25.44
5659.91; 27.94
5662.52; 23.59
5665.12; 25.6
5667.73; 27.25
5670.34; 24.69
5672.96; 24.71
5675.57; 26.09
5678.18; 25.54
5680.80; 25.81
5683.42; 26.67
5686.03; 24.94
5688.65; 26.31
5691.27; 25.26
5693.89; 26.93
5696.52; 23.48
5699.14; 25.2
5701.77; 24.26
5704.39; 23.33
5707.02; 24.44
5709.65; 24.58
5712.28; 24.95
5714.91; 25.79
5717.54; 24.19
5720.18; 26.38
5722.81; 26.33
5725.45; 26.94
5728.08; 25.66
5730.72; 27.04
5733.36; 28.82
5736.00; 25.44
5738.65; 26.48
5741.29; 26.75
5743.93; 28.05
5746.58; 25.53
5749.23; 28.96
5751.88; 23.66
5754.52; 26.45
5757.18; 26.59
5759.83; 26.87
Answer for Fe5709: 1.5 angstrom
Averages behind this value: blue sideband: 25.7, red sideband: 26.8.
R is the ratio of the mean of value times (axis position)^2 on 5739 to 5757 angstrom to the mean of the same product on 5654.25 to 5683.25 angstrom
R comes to 1.07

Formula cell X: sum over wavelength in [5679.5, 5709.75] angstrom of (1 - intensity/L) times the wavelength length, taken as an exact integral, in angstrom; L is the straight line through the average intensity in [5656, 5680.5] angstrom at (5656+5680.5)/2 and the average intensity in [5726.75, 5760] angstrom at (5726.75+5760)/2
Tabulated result 1.02 angstrom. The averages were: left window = 25.7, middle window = 25.1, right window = 26.6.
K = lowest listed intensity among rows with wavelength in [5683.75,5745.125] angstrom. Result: 23.33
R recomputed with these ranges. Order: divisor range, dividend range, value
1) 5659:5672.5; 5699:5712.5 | 0.96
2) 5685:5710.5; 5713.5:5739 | 1.07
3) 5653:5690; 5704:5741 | 1.03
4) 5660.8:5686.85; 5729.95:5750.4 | 1.09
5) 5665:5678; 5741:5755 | 1.06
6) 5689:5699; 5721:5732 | 1.06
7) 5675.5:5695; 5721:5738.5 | 1.05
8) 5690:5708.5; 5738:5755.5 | 1.09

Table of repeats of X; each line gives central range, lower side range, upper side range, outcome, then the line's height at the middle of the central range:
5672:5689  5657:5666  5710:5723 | -0.1 angstrom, 25.6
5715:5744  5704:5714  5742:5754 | -1.0 angstrom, 25.6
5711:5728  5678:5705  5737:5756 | 0.1 angstrom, 25.9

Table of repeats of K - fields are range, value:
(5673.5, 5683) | 25.54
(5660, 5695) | 23.59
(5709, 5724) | 24.19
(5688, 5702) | 23.48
